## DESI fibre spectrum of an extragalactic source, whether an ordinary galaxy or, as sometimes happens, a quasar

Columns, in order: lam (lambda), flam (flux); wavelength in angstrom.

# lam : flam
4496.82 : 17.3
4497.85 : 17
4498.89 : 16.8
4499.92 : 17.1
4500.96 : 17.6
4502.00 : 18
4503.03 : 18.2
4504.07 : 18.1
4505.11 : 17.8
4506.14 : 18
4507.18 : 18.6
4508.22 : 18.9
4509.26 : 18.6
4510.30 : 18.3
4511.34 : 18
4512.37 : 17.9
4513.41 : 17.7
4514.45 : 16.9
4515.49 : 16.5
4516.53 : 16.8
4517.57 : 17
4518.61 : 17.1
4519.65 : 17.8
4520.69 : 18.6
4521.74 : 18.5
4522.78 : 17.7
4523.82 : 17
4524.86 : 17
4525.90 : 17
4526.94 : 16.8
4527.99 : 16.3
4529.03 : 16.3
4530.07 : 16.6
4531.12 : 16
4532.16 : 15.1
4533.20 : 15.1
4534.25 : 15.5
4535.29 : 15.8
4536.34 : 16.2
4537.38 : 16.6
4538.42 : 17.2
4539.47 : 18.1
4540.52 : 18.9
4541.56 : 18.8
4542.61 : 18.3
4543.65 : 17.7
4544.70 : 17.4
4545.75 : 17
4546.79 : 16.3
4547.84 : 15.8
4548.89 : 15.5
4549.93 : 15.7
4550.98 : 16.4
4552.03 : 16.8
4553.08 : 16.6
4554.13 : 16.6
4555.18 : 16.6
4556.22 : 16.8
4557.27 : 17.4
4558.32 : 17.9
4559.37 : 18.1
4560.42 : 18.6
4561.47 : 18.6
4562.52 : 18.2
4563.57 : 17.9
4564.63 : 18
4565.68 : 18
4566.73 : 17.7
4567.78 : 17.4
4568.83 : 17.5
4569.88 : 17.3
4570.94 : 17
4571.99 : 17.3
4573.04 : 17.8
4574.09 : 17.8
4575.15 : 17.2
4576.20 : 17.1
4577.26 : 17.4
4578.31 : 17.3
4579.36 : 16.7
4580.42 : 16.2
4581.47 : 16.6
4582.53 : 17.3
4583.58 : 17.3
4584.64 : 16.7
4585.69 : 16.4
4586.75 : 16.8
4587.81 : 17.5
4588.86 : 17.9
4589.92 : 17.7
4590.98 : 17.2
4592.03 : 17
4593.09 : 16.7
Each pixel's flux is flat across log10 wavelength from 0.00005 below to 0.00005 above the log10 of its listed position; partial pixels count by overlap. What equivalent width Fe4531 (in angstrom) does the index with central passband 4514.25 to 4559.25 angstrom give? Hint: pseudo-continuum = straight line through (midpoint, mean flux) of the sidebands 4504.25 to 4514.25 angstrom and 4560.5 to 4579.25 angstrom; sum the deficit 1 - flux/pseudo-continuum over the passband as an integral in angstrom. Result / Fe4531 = 2.6 angstrom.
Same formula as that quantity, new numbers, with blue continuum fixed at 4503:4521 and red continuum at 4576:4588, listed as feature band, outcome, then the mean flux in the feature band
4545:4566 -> 0.1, 17.1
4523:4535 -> 0.9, 16.3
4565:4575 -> -0.3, 17.5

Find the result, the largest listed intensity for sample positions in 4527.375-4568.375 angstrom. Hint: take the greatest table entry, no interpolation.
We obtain 18.9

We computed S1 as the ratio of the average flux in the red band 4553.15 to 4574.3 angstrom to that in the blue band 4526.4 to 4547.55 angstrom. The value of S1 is 1.0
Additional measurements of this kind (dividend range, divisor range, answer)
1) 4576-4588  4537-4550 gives 0.98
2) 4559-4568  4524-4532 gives 1.09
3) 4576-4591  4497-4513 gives 0.95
